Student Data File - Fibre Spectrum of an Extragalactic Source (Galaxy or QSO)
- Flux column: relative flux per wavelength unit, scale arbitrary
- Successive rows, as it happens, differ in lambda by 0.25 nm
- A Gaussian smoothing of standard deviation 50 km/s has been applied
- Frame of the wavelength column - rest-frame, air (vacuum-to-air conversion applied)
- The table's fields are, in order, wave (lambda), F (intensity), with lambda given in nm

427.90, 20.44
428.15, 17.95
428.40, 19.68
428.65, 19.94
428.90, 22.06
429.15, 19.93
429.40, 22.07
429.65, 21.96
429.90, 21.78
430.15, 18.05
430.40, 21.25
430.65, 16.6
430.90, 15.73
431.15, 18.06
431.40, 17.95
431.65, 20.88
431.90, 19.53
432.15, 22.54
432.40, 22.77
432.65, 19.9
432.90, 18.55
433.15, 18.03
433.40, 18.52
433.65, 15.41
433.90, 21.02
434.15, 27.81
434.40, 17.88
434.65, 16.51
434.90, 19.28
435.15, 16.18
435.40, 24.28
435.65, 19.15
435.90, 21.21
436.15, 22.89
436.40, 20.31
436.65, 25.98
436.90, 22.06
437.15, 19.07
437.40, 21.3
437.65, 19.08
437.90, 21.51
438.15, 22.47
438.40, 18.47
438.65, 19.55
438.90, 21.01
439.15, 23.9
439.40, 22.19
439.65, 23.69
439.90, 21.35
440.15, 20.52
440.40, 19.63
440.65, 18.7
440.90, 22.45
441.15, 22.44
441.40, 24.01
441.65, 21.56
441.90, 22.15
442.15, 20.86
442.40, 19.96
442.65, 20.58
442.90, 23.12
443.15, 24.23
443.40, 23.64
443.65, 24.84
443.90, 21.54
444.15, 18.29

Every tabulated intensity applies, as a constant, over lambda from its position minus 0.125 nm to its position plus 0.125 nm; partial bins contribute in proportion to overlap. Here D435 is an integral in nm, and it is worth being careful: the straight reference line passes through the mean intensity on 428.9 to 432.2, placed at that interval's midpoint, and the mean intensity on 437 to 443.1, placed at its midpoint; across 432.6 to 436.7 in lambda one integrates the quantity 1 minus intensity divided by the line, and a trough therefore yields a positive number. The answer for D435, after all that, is 0.069 nm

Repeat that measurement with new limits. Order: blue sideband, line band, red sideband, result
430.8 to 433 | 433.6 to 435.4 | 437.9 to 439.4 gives 0.049 nm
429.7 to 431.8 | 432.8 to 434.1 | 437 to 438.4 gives 0.046 nm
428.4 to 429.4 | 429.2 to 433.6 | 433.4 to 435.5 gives 0.141 nm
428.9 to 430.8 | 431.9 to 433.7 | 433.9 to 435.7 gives 0.063 nm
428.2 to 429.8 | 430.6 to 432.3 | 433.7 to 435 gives 0.135 nm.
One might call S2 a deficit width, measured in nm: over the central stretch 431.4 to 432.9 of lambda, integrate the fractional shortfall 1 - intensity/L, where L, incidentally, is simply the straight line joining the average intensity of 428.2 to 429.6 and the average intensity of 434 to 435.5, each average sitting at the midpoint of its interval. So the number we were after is -0.02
